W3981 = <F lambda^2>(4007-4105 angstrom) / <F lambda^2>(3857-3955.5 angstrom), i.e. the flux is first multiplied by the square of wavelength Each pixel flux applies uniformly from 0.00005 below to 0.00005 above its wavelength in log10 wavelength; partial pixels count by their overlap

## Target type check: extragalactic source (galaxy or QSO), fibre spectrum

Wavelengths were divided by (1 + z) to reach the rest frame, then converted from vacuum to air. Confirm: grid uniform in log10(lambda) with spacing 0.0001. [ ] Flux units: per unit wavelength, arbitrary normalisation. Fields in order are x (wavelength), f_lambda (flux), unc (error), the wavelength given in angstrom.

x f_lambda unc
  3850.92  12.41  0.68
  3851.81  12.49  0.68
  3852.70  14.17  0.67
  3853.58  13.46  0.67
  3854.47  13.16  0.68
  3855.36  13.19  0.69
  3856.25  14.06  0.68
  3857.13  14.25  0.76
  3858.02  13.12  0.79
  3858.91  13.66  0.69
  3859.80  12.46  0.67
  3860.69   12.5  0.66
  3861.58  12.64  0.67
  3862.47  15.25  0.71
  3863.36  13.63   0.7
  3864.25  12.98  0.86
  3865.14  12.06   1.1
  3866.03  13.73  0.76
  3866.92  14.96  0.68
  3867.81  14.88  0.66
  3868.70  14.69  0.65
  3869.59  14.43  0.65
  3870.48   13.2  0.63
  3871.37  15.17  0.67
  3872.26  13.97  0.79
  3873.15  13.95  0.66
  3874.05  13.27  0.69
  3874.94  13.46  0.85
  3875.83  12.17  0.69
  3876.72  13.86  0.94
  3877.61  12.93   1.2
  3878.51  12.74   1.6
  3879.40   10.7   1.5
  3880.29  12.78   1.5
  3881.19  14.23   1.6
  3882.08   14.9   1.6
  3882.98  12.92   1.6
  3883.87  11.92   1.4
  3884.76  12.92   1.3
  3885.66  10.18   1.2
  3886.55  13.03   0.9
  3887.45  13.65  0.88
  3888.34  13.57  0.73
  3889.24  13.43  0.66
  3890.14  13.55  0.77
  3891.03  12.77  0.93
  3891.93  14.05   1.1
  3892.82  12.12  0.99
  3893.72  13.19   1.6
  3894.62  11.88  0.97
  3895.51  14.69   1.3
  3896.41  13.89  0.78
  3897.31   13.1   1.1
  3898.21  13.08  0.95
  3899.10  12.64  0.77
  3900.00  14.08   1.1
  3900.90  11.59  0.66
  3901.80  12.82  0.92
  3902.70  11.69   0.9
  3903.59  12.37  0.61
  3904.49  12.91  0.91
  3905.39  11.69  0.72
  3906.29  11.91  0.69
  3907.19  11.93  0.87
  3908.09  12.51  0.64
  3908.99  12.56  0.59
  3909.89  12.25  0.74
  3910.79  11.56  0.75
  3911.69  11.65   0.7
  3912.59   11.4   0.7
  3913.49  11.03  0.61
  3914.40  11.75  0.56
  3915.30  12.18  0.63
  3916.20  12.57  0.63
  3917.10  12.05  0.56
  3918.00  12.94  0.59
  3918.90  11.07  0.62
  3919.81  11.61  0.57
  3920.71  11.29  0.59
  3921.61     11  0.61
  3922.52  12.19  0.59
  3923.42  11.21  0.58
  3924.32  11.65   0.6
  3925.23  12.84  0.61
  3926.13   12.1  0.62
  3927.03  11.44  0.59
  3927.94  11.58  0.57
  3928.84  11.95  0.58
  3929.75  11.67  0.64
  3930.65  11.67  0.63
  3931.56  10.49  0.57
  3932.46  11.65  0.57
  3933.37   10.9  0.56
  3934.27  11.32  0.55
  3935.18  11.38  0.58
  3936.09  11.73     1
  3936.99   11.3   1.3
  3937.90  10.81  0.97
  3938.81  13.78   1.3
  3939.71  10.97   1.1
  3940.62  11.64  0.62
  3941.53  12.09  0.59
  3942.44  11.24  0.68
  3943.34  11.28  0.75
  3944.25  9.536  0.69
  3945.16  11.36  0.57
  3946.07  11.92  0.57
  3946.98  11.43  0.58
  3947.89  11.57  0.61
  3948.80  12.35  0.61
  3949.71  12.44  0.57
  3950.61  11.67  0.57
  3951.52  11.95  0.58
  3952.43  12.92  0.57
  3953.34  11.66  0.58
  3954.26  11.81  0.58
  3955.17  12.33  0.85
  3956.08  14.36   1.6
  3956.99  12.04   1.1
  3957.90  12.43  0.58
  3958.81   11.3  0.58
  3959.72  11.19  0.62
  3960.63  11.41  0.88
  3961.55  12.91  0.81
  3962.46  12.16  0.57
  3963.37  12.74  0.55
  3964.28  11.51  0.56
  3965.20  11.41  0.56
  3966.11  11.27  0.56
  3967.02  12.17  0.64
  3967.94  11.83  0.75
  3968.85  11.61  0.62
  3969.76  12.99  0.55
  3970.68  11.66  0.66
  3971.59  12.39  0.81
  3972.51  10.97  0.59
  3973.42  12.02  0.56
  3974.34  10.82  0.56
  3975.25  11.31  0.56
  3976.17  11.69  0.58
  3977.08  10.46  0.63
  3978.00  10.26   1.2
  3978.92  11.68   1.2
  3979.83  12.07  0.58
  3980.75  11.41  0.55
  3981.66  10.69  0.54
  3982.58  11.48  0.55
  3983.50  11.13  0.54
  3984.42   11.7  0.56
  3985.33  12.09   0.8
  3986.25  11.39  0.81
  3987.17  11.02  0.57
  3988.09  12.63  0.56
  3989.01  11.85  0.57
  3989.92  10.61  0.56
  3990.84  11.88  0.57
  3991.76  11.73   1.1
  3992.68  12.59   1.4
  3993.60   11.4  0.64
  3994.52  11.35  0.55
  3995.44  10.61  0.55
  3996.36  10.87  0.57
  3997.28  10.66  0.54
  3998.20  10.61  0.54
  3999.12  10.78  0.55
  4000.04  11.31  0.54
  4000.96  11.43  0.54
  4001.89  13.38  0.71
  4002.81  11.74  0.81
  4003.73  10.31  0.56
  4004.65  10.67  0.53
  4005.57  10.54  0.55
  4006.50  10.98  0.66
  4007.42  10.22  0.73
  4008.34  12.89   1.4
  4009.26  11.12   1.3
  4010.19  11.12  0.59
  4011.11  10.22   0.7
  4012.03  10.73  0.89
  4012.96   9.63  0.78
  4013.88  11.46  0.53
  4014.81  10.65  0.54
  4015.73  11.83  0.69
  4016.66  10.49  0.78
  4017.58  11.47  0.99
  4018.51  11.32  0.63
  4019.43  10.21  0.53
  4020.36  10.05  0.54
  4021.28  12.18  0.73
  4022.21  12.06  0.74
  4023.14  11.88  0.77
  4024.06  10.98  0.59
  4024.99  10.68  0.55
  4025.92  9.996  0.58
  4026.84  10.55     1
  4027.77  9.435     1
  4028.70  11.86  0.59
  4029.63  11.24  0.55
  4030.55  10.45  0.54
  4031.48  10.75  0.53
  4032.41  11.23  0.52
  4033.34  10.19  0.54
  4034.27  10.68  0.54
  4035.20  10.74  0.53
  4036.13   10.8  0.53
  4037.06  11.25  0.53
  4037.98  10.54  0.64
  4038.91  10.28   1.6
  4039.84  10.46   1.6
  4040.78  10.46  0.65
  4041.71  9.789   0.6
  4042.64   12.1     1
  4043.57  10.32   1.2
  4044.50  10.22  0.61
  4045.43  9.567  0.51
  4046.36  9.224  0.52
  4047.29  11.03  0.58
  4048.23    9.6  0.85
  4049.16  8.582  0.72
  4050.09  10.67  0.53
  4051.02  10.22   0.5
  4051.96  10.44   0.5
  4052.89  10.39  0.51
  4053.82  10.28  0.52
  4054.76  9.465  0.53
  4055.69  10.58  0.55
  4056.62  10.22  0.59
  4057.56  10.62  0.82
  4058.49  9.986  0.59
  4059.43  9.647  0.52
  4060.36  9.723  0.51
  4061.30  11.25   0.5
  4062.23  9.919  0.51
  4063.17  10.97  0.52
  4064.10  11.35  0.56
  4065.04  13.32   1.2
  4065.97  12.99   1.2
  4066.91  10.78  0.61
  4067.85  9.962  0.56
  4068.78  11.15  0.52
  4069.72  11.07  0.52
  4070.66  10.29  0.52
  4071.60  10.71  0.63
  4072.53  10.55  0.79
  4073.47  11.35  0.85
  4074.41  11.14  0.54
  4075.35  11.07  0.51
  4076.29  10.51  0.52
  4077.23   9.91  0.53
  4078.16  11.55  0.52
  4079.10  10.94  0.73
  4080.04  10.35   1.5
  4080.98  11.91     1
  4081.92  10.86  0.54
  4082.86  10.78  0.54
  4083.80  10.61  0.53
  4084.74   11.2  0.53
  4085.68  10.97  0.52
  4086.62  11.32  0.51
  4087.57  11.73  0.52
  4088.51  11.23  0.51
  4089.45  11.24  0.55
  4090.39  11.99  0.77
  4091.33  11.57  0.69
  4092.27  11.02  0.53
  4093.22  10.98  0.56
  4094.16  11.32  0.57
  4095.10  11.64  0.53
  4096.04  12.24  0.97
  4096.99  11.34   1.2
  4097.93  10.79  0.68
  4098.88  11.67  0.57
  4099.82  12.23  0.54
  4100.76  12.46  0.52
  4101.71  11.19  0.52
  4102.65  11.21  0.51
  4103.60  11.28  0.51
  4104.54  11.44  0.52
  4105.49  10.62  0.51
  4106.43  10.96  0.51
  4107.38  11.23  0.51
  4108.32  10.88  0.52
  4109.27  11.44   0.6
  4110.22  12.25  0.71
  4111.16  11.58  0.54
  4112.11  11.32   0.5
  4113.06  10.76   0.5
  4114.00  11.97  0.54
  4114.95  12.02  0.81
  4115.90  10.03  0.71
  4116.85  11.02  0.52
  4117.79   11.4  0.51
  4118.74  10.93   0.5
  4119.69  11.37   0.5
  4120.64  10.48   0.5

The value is 0.94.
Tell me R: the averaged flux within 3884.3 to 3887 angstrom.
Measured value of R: 12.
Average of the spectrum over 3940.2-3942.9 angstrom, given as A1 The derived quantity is 11.7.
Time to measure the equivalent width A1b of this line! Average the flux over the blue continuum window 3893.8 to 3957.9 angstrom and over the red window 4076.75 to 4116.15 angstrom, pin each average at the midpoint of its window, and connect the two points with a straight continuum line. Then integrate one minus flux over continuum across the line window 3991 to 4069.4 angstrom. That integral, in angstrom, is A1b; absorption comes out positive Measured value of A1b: 5.1 angstrom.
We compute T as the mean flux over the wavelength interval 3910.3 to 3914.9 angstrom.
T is 11.5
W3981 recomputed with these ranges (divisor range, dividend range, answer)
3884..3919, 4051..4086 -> 0.94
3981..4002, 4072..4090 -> 1.01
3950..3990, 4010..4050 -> 0.93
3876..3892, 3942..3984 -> 0.94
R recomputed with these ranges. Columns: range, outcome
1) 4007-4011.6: 11.1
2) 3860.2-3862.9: 13.4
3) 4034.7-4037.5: 10.9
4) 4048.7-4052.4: 9.97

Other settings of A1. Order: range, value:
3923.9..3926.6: 12.2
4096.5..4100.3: 11.5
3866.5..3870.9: 14.4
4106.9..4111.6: 11.5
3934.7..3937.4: 11.5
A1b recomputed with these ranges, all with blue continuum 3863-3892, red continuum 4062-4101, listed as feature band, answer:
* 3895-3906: 0.2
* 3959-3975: 0.8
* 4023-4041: 1.6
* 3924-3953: 2.4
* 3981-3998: 1.1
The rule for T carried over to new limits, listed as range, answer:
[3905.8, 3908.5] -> 12.1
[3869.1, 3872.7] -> 14.2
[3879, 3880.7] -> 11.8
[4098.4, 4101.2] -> 12.1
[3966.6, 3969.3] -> 11.9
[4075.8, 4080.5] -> 10.7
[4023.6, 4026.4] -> 10.6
